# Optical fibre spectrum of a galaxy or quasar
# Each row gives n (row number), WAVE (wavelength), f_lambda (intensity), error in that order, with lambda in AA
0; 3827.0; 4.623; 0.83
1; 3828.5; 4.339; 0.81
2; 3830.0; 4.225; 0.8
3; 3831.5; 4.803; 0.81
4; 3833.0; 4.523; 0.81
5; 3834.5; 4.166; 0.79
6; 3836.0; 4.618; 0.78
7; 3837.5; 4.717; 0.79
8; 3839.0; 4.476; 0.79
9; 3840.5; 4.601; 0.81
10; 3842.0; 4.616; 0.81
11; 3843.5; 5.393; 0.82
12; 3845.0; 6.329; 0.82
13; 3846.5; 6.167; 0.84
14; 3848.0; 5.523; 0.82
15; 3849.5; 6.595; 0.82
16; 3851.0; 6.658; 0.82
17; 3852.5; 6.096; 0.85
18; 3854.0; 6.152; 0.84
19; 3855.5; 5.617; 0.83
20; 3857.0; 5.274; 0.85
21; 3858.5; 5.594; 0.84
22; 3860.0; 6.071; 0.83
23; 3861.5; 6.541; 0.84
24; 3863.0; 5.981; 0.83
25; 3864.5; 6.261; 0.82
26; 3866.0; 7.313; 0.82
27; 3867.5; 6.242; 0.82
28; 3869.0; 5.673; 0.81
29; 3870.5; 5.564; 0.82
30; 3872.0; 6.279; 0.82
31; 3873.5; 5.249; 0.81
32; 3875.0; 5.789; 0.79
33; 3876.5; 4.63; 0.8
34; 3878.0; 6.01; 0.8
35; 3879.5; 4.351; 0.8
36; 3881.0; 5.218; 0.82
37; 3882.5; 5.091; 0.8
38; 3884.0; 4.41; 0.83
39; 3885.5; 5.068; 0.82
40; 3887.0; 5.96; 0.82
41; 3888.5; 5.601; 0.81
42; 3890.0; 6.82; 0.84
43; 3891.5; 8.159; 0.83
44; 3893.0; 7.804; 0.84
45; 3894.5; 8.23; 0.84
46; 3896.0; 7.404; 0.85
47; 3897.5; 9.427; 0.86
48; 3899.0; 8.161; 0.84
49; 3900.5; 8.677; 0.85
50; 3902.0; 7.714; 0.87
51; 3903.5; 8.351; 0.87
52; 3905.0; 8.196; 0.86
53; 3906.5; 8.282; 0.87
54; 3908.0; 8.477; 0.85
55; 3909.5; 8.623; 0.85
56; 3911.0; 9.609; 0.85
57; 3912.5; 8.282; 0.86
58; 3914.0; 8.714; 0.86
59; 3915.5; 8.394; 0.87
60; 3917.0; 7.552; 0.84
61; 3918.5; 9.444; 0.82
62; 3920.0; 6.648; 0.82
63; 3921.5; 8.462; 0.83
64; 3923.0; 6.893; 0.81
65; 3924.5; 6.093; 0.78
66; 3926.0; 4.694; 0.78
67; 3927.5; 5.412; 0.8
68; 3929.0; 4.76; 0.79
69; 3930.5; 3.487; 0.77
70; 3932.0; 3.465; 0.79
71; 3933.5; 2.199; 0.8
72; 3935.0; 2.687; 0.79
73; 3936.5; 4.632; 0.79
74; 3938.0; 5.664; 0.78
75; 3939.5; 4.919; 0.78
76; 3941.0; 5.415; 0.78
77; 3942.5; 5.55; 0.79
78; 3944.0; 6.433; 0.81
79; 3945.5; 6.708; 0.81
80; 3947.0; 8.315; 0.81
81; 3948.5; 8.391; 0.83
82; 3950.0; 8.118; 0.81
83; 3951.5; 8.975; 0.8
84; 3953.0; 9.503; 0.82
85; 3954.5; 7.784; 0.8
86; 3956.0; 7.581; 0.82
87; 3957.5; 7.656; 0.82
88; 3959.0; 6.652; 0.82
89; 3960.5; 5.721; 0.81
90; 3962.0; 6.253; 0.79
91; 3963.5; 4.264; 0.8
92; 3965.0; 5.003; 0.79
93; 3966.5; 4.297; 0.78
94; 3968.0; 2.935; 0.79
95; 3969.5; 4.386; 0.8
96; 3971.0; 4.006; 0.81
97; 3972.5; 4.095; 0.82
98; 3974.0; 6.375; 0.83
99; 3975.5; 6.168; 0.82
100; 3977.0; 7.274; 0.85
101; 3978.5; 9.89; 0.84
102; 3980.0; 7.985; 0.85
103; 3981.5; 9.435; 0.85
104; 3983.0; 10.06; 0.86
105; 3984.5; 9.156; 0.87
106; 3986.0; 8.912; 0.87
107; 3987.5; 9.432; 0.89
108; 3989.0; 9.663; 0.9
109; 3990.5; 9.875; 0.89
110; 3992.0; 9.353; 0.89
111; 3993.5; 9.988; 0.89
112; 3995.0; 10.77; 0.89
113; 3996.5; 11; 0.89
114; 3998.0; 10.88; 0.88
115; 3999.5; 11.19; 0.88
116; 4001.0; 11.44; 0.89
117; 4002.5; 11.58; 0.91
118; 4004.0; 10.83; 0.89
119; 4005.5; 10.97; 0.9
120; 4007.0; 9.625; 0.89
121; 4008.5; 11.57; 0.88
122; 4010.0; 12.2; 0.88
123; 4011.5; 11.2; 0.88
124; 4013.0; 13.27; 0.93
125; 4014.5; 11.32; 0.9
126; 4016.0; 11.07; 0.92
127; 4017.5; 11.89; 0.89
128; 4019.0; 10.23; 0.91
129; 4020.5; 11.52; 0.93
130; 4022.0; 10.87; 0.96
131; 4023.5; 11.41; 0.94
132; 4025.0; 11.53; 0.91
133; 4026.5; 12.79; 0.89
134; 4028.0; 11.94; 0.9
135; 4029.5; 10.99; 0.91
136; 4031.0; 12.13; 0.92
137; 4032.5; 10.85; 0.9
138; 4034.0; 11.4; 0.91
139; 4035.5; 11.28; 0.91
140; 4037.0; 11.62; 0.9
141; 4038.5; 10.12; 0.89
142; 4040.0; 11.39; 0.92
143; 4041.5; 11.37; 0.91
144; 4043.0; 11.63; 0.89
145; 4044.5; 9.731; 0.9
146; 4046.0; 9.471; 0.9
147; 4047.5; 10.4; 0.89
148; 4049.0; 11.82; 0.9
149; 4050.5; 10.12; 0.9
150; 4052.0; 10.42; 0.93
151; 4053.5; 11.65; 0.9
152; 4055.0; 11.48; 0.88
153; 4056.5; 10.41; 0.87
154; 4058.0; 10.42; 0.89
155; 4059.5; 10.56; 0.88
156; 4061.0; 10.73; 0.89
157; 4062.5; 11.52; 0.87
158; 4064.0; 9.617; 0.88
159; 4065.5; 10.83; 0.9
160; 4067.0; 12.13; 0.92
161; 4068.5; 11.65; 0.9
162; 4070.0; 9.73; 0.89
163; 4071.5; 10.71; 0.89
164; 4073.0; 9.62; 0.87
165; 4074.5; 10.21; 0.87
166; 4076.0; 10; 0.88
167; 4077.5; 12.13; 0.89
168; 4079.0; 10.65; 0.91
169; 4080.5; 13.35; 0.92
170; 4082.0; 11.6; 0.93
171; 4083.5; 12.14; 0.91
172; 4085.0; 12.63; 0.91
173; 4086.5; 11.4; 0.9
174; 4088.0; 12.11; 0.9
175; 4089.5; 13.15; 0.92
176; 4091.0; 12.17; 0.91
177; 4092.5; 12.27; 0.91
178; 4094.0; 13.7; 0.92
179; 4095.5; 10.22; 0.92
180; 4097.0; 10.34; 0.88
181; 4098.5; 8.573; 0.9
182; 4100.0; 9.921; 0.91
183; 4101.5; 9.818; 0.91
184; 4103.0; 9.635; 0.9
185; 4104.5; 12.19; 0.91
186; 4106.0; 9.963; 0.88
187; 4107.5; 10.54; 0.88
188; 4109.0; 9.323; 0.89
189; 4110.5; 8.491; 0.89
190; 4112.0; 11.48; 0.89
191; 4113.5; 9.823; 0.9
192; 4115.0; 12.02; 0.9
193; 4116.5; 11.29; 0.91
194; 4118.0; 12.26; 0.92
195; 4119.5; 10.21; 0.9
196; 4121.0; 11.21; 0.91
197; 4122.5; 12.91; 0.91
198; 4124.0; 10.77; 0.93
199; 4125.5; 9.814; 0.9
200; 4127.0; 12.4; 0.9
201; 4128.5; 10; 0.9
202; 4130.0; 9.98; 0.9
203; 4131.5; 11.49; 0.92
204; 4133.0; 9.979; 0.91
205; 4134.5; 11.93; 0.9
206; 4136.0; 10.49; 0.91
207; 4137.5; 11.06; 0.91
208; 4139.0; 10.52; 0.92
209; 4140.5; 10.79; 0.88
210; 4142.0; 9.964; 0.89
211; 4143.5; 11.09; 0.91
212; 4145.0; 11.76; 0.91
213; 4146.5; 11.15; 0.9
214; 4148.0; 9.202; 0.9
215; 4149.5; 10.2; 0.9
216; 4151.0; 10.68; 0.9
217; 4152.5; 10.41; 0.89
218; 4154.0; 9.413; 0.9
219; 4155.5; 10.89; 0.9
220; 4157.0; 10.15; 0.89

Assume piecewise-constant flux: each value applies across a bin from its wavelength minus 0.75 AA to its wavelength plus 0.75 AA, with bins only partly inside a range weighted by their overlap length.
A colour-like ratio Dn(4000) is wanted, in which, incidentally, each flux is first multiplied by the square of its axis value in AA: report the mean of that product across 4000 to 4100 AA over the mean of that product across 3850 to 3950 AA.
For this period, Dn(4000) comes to 1.87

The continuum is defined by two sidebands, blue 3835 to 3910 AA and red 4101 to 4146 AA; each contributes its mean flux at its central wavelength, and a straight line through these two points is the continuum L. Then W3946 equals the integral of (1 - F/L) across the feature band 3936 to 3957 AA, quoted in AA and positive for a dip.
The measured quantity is 1.7 AA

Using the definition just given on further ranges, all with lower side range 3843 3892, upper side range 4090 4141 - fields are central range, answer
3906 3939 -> 2.1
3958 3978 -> 6.6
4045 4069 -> -2.9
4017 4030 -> -3.6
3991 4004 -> -3.5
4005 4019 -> -4.2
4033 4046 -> -2.3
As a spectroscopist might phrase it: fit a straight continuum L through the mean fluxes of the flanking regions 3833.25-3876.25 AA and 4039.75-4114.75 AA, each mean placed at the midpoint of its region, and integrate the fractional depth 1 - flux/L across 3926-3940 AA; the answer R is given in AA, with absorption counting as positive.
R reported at 6.3 AA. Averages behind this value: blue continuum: 5.67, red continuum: 10.9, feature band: 4.15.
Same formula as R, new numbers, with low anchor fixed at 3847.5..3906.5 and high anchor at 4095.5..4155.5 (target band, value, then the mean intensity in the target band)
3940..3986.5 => 6.0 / 6.86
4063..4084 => -2.8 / 11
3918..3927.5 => 0.5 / 6.85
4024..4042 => -4.8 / 11.5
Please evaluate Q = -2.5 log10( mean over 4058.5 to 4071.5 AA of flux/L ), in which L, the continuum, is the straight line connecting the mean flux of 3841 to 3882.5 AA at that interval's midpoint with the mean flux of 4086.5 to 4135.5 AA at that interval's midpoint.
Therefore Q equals -0.09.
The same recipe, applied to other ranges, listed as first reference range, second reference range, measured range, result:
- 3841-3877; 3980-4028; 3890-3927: -0.06 mag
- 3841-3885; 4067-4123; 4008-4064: -0.15 mag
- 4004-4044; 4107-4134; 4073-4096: -0.08 mag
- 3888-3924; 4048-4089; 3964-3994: 0.27 mag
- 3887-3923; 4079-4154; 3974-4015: -0.09 mag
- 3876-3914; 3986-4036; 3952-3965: 0.33 mag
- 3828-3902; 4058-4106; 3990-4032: -0.19 mag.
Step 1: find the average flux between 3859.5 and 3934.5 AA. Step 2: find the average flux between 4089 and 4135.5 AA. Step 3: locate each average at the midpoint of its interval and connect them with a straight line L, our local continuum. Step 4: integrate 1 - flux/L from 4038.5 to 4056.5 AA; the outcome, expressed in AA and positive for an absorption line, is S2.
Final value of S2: -2.27 AA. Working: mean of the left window 6.62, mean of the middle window 10.8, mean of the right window 10.9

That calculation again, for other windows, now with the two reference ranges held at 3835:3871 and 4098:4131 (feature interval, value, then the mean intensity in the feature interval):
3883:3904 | -2.3 AA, 7.23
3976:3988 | -1.2 AA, 8.95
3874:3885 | 2.0 AA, 5.08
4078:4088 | -2.0 AA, 12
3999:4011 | -3.7 AA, 11.2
